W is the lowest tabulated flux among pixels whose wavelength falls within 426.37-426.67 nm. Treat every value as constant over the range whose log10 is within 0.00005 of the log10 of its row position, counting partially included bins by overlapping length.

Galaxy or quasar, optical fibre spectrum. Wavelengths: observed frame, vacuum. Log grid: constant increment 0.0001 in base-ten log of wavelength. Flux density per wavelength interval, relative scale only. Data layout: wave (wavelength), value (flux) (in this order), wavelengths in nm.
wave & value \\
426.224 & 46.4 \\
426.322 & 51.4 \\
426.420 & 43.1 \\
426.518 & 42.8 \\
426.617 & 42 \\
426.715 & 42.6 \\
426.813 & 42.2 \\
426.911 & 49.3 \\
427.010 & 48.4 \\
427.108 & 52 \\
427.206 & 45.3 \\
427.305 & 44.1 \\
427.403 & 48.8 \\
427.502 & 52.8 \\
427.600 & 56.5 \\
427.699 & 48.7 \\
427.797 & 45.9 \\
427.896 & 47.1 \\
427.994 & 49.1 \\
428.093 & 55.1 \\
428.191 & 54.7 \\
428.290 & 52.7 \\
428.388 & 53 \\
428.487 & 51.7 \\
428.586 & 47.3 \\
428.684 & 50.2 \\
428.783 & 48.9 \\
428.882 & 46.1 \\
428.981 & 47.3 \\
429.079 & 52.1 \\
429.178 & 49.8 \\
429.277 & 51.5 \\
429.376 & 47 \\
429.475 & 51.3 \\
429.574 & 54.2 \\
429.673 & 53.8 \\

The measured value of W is 42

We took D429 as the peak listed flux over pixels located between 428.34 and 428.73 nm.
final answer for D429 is 53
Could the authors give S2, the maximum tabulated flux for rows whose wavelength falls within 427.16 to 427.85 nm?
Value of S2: 56.5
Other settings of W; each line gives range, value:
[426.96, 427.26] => 45.3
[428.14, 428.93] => 46.1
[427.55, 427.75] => 48.7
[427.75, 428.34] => 45.9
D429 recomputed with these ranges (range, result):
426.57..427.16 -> 52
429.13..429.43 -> 51.5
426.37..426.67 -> 43.1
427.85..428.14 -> 55.1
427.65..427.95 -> 48.7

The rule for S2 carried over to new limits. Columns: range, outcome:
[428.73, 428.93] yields 48.9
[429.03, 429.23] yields 52.1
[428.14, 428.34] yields 54.7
